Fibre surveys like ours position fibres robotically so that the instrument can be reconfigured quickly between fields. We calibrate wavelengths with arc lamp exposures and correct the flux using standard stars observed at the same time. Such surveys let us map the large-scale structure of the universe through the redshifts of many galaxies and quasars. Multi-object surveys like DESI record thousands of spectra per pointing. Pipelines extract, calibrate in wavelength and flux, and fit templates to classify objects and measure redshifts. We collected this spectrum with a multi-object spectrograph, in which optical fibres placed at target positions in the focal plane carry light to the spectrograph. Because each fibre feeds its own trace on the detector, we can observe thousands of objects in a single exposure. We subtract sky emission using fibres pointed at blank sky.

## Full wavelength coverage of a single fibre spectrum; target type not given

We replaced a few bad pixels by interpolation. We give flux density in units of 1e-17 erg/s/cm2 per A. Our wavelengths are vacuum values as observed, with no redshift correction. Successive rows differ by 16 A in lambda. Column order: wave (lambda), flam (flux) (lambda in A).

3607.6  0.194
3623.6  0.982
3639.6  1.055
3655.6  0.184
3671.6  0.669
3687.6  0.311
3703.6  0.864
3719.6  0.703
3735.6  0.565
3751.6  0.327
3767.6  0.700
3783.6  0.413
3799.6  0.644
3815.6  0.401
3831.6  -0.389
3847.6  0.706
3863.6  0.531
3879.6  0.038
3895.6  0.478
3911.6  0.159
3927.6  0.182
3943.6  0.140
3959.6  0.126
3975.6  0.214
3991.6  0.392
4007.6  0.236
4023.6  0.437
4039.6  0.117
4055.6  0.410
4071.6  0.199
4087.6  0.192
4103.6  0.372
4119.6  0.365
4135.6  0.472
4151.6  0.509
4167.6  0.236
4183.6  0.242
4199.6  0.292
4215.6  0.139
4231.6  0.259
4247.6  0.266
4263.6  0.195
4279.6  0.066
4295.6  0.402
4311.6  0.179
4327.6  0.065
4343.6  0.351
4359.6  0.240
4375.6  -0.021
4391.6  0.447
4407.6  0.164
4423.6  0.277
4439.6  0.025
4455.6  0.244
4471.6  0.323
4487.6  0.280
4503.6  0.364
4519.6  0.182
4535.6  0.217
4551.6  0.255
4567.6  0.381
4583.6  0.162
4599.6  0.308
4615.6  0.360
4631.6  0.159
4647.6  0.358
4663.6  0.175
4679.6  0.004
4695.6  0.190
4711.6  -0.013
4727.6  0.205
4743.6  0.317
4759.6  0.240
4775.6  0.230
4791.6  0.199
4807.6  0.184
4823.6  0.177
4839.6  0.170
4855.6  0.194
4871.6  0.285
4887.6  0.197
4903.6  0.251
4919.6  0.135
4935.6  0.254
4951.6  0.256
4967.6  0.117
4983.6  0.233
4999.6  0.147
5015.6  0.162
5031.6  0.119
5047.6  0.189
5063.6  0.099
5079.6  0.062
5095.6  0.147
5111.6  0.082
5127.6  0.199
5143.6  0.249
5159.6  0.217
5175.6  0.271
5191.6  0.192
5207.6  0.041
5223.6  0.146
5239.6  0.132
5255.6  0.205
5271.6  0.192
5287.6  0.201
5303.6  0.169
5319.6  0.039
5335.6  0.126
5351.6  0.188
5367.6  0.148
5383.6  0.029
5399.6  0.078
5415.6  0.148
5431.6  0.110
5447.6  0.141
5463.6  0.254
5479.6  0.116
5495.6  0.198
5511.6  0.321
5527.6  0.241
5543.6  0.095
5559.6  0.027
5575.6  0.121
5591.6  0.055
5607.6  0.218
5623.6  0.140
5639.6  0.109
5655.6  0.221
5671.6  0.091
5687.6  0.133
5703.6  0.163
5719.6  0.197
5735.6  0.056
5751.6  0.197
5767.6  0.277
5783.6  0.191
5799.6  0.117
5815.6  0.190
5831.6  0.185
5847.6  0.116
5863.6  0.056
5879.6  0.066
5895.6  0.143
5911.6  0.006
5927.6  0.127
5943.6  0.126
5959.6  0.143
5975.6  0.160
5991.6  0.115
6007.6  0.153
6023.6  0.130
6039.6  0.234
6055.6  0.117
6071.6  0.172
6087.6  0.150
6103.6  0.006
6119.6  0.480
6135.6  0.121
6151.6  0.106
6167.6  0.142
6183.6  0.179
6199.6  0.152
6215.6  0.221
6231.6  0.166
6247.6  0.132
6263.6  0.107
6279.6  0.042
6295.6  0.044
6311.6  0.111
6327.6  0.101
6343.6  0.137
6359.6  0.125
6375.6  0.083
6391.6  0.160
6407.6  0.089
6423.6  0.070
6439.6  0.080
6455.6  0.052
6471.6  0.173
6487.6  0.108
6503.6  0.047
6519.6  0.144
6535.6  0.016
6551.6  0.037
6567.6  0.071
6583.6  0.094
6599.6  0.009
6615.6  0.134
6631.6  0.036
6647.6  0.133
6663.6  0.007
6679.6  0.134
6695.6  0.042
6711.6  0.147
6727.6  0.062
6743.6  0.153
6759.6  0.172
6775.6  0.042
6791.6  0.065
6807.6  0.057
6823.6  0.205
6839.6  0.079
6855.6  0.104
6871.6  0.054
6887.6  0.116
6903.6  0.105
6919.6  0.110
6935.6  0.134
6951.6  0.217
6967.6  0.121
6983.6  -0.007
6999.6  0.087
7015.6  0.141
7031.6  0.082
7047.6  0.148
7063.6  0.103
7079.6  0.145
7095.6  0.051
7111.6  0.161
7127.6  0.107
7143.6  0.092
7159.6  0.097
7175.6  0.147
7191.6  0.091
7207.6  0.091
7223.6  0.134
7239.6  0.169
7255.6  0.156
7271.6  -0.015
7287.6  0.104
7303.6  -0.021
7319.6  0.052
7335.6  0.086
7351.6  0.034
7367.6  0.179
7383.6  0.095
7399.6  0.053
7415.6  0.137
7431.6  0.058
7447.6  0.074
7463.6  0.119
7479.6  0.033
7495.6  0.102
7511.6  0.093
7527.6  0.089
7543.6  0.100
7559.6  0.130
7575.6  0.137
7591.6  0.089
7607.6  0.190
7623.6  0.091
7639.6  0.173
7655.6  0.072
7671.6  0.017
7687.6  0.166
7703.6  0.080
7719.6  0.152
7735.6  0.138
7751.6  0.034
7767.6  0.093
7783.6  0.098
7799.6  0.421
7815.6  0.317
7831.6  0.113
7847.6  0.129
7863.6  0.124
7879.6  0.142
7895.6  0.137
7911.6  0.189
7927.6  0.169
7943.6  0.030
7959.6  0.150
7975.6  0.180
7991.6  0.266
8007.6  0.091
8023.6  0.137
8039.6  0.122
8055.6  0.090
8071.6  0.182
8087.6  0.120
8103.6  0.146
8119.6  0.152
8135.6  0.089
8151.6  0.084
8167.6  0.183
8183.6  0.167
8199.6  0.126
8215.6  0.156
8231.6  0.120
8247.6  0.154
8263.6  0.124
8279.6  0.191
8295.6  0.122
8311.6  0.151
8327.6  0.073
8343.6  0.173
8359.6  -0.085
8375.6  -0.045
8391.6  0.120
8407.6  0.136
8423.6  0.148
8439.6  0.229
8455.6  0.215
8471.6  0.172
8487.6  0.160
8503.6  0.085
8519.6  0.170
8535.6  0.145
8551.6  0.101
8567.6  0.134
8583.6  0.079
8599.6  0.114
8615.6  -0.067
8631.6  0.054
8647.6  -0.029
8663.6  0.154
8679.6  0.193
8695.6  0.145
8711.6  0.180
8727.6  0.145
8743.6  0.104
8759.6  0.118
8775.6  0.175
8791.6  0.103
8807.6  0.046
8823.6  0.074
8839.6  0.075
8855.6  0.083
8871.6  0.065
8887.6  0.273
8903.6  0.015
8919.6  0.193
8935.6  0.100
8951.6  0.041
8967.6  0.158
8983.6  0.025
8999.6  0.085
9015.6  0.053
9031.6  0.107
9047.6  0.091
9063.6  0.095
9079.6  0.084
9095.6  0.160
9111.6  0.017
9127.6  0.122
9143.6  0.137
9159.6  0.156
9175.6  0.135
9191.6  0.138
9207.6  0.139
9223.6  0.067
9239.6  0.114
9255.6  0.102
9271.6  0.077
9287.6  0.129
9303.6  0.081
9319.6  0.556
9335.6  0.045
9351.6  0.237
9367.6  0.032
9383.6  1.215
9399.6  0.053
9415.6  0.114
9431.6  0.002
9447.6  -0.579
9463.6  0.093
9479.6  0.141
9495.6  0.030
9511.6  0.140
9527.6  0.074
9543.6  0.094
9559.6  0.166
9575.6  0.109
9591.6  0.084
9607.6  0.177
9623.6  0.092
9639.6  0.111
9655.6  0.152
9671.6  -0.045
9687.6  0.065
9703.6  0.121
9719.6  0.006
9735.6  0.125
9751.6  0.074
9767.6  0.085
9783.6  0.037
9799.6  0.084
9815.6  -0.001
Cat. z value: 1.094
